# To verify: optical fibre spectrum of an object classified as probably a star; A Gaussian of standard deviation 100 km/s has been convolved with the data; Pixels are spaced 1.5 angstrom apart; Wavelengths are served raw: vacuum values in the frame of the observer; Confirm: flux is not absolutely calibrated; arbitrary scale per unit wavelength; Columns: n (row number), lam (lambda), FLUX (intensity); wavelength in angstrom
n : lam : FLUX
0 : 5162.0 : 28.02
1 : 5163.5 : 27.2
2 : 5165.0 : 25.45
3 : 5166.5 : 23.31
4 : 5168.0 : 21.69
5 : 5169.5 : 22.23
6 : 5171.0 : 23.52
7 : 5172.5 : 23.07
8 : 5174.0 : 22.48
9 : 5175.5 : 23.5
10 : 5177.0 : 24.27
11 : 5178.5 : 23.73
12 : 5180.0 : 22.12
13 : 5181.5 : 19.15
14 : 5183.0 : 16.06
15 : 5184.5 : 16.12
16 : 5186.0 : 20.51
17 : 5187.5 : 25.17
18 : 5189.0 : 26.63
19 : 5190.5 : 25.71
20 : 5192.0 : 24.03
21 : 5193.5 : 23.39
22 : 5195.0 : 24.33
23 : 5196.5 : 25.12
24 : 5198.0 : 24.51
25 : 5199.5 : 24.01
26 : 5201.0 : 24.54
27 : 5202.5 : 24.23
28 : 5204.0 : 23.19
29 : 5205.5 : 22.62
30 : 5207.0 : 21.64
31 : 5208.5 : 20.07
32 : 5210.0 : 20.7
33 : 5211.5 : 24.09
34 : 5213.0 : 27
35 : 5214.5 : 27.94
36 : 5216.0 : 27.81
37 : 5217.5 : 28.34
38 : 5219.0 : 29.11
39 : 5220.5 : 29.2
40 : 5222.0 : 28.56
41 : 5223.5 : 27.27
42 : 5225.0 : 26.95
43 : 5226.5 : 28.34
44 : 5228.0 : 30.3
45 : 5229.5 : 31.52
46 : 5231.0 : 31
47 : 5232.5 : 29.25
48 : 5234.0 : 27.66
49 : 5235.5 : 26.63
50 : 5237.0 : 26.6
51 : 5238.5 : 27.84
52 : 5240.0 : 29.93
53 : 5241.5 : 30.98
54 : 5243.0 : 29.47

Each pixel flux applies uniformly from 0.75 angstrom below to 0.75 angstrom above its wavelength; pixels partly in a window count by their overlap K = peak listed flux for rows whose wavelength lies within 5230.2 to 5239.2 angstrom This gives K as 31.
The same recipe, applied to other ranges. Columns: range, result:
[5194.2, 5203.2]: 25.12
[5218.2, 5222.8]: 29.2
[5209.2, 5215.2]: 27.94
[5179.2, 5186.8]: 22.12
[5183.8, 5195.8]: 26.63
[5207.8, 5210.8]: 20.7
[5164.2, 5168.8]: 25.45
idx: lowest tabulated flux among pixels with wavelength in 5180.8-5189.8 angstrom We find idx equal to 16.06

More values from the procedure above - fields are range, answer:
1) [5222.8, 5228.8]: 26.95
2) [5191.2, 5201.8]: 23.39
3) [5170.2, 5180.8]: 22.12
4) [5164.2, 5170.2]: 21.69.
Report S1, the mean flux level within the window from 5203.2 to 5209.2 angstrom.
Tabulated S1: 21.9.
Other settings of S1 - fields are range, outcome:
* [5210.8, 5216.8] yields 26.7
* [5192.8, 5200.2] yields 24.3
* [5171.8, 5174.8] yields 22.8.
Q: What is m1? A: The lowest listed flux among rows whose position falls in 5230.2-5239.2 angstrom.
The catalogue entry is 26.6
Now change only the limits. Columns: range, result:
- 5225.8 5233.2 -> 28.34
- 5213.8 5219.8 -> 27.81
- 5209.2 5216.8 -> 20.7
